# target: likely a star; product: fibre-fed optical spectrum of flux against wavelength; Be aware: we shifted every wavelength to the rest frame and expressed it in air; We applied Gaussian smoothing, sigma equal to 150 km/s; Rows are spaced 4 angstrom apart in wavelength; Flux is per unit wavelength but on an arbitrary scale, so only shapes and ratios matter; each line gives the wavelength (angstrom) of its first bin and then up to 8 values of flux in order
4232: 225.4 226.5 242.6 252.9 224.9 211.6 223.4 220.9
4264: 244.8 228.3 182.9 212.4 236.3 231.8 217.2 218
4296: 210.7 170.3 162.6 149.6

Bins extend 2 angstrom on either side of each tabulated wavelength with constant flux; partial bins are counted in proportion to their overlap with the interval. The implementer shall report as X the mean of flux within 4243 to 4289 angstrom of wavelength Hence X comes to 223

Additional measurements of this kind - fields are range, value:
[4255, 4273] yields 222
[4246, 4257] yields 220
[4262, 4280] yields 219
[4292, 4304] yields 190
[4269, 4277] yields 200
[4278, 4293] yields 226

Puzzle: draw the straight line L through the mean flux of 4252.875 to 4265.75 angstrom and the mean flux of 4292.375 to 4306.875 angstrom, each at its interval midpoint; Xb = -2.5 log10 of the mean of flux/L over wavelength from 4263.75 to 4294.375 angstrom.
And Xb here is -0.073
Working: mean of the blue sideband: 228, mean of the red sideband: 183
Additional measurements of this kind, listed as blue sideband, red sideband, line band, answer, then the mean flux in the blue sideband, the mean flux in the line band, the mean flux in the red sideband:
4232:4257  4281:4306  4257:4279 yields -0.01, 230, 219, 203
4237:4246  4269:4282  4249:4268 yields 0.01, 245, 225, 212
